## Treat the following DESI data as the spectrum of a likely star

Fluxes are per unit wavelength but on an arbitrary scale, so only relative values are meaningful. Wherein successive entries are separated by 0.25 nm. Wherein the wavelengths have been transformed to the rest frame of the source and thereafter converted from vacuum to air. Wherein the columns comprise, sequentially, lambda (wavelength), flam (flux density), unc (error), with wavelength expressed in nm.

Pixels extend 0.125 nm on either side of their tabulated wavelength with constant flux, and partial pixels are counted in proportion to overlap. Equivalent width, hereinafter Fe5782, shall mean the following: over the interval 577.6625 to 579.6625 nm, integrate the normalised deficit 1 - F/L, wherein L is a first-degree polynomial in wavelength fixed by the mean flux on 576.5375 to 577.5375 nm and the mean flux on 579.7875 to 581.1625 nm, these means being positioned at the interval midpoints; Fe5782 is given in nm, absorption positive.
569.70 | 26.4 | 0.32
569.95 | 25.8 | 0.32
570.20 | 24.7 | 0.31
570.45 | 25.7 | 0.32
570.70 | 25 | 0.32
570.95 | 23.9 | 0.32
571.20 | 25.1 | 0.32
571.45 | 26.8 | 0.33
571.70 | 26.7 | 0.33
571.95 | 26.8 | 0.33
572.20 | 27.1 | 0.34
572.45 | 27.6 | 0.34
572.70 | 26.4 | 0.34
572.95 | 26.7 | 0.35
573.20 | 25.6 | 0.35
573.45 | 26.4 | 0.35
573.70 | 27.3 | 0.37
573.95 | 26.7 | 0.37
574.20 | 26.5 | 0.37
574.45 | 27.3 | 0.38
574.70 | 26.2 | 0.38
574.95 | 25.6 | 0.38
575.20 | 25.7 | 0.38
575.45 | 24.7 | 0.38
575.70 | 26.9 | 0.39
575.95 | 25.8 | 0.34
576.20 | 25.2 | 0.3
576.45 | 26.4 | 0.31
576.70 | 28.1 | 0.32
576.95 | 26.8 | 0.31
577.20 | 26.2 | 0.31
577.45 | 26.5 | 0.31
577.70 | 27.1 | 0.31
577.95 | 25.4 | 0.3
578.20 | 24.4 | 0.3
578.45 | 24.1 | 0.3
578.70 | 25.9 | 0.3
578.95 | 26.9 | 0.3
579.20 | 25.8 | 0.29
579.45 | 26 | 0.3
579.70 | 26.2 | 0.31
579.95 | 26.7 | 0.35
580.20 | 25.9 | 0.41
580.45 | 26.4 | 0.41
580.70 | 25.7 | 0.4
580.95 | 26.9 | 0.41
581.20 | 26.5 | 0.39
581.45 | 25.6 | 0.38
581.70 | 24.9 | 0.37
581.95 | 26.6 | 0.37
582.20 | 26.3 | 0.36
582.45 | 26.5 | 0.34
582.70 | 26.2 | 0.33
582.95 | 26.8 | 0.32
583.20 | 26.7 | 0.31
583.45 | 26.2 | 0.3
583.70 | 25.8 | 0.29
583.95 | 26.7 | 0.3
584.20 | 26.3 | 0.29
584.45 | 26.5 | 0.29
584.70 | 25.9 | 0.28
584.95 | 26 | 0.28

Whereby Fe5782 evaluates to 0.07 nm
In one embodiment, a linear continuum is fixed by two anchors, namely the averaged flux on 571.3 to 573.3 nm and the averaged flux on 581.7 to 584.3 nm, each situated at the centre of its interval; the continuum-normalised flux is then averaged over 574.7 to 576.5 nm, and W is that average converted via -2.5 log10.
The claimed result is 0.03 mag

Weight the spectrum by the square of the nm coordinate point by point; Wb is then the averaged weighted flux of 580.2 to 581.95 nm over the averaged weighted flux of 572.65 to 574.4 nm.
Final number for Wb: 1.0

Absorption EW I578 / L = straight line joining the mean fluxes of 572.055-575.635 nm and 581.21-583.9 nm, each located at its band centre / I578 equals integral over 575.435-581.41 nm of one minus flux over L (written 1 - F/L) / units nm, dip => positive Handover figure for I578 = 0.04 nm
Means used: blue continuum 26.4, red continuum 26.2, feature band 26.1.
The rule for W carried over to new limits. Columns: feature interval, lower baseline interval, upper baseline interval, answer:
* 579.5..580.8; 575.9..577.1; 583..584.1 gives 0.011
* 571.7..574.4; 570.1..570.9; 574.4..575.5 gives -0.050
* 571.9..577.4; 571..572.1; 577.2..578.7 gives -0.023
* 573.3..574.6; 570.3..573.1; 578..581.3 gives -0.029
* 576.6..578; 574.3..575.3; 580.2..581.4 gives -0.020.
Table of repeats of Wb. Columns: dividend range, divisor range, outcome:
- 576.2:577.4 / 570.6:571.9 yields 1.06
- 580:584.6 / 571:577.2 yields 1.02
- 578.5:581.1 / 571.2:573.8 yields 1.01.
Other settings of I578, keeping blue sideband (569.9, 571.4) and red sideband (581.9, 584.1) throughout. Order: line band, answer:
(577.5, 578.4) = 0.01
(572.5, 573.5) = -0.04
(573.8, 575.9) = -0.05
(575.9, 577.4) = -0.04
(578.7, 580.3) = -0.01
